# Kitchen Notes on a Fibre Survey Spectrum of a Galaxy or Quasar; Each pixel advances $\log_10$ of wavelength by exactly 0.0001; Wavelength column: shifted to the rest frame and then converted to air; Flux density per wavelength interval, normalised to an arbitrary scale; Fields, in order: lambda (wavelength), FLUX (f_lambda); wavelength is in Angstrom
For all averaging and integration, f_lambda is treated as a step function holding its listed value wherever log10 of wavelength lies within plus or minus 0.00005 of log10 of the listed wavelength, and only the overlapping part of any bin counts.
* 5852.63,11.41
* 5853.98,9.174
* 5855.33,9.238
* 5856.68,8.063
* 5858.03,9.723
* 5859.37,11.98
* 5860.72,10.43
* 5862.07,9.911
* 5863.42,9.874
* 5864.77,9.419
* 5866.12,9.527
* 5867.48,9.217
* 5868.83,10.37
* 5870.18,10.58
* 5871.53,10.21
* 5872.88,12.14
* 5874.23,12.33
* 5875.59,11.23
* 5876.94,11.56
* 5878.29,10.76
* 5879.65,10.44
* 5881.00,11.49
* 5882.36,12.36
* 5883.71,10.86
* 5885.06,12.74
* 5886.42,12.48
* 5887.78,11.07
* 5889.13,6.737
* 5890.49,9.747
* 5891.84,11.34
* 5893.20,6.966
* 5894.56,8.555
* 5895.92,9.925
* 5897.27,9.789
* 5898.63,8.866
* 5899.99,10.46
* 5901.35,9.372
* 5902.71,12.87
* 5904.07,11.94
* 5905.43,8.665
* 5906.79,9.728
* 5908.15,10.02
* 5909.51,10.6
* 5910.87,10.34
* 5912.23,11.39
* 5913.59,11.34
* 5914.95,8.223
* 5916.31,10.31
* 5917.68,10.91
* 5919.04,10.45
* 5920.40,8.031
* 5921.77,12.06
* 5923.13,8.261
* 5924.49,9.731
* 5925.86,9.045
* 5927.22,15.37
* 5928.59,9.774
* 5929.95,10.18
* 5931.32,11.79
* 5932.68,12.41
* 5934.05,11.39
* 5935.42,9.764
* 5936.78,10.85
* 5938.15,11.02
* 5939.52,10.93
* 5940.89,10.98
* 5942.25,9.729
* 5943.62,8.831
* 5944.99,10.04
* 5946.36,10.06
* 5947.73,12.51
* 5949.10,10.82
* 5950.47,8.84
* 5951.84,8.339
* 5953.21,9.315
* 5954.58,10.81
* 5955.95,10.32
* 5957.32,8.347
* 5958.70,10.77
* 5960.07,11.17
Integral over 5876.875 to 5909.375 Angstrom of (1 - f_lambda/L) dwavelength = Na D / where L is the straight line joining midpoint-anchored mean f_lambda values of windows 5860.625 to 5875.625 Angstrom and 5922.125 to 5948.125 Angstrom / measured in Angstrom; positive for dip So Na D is 0.5 Angstrom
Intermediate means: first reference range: 10.4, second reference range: 10.7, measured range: 10.3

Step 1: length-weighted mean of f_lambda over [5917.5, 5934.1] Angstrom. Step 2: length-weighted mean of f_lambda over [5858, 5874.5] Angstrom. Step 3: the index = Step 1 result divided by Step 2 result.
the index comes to 1.03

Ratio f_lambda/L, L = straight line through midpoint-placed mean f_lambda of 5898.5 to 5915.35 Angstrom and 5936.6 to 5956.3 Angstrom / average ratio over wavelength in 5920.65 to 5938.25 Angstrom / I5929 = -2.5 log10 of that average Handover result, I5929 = -0.056 mag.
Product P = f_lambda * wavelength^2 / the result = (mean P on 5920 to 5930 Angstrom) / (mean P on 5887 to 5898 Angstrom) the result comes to 1.1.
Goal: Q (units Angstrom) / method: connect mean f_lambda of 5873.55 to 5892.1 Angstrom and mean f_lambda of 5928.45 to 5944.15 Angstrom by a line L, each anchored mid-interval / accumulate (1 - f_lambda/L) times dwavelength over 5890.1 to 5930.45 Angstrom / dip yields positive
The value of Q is 2.7 Angstrom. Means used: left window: 11.1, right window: 10.7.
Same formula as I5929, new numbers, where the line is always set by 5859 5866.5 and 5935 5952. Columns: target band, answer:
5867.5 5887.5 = -0.12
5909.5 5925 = 0.01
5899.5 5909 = -0.02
